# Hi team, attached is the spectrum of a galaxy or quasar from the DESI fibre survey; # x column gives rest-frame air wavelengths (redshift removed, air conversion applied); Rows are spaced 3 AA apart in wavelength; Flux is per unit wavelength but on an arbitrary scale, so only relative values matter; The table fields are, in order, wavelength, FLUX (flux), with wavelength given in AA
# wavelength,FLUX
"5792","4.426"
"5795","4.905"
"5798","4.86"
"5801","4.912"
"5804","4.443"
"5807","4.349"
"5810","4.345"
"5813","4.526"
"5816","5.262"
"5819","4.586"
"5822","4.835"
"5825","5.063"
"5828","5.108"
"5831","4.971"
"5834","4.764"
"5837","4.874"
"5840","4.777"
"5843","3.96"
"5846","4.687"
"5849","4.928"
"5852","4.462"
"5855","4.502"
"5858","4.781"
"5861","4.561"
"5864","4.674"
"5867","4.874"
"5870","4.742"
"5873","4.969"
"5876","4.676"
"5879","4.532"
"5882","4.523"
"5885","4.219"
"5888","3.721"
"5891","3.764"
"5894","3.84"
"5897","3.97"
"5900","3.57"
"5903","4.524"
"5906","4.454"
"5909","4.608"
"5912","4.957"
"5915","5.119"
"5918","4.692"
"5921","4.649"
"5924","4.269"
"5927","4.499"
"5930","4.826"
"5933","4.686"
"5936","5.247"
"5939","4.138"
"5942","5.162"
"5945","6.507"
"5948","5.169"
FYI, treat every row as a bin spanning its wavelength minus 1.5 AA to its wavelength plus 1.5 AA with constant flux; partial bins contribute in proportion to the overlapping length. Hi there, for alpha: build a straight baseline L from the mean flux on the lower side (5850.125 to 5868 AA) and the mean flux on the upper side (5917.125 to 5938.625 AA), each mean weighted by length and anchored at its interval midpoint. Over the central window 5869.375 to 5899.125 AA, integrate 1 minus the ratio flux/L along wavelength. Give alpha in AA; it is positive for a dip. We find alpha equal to 2.5 AA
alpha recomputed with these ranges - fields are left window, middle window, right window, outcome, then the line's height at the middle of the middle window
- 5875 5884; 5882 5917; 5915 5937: 2.7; 4.62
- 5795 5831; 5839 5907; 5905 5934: 4.3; 4.72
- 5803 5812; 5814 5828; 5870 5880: -1.5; 4.45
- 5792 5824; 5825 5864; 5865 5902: -1.8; 4.5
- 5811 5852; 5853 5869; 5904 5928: 0.2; 4.74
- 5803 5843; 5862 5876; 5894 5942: -0.4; 4.64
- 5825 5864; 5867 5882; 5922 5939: -0.1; 4.69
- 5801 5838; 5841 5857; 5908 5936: 0.8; 4.76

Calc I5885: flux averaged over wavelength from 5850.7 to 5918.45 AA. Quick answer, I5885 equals 4.46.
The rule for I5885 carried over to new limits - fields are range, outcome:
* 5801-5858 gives 4.7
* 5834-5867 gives 4.64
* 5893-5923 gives 4.45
